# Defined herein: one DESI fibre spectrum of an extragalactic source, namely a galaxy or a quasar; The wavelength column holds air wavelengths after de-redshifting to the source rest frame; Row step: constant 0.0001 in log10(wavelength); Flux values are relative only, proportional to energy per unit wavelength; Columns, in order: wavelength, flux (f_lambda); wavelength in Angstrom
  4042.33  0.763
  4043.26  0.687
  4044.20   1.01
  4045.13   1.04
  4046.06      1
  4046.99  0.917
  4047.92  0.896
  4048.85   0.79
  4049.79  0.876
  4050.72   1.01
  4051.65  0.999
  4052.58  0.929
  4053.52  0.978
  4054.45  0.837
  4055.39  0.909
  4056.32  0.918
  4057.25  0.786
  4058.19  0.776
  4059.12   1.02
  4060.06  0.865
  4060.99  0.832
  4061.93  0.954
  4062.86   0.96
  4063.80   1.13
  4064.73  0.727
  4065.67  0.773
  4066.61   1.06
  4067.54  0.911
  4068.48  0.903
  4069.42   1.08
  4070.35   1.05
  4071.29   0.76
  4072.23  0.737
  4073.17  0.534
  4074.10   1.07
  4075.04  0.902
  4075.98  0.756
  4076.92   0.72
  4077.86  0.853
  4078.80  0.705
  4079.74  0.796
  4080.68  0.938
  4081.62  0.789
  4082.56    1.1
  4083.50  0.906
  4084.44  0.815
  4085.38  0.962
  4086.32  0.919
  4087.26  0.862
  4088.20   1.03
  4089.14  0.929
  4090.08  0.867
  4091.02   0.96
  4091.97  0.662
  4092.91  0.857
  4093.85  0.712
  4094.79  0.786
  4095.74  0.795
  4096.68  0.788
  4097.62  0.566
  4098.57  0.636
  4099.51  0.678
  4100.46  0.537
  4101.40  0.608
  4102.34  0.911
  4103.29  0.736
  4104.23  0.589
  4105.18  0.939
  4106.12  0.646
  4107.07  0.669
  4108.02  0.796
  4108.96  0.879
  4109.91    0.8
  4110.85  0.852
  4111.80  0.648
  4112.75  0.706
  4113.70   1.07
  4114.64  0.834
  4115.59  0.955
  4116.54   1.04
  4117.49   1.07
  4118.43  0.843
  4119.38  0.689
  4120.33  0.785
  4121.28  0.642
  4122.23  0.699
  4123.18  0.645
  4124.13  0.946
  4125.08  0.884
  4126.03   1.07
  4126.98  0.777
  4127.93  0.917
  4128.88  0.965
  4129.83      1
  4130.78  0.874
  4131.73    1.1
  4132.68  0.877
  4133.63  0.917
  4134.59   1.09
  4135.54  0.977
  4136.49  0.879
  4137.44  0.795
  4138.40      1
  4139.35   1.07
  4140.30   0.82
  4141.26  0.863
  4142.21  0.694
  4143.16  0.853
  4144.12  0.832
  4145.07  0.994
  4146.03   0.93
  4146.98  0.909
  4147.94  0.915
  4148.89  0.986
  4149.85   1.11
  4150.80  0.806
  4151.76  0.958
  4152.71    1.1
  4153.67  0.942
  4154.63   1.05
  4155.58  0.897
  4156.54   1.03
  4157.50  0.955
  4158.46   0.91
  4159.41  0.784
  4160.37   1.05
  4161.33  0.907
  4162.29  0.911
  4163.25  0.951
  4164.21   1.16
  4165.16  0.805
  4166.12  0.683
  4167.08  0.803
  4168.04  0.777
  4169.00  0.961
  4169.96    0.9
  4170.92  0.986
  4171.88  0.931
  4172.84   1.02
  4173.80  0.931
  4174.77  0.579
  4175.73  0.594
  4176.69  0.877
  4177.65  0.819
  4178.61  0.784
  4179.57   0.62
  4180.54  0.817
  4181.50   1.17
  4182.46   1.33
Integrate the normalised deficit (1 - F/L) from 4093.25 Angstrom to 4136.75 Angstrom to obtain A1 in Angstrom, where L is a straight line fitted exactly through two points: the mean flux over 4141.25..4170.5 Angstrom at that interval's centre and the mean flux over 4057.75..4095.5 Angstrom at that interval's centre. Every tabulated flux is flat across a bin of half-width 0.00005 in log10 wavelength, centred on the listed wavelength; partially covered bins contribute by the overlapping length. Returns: 3.57 Angstrom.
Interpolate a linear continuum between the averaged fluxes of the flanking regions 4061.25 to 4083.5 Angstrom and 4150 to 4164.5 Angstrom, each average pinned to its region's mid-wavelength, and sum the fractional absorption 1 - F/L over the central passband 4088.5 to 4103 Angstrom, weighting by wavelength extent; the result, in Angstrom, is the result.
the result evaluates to 2.3 Angstrom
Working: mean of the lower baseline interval 0.878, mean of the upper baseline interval 0.961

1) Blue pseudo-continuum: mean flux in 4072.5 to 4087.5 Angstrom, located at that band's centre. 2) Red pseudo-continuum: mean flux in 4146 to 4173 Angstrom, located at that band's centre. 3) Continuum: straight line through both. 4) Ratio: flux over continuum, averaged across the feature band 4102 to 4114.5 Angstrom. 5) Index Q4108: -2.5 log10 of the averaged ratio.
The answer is 0.12 mag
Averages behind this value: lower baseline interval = 0.85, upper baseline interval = 0.935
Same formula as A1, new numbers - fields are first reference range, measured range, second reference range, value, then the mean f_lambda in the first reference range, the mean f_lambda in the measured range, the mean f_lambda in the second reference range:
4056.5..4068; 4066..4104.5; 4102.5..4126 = 1.7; 0.9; 0.825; 0.813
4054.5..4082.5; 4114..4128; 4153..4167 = 0.8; 0.872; 0.854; 0.93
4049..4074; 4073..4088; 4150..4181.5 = 0.6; 0.898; 0.862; 0.891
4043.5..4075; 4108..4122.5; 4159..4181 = 0.8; 0.908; 0.835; 0.854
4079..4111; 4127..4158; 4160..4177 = -3.2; 0.802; 0.938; 0.878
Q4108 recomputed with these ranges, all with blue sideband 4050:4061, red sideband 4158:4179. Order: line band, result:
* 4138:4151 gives -0.05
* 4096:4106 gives 0.26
